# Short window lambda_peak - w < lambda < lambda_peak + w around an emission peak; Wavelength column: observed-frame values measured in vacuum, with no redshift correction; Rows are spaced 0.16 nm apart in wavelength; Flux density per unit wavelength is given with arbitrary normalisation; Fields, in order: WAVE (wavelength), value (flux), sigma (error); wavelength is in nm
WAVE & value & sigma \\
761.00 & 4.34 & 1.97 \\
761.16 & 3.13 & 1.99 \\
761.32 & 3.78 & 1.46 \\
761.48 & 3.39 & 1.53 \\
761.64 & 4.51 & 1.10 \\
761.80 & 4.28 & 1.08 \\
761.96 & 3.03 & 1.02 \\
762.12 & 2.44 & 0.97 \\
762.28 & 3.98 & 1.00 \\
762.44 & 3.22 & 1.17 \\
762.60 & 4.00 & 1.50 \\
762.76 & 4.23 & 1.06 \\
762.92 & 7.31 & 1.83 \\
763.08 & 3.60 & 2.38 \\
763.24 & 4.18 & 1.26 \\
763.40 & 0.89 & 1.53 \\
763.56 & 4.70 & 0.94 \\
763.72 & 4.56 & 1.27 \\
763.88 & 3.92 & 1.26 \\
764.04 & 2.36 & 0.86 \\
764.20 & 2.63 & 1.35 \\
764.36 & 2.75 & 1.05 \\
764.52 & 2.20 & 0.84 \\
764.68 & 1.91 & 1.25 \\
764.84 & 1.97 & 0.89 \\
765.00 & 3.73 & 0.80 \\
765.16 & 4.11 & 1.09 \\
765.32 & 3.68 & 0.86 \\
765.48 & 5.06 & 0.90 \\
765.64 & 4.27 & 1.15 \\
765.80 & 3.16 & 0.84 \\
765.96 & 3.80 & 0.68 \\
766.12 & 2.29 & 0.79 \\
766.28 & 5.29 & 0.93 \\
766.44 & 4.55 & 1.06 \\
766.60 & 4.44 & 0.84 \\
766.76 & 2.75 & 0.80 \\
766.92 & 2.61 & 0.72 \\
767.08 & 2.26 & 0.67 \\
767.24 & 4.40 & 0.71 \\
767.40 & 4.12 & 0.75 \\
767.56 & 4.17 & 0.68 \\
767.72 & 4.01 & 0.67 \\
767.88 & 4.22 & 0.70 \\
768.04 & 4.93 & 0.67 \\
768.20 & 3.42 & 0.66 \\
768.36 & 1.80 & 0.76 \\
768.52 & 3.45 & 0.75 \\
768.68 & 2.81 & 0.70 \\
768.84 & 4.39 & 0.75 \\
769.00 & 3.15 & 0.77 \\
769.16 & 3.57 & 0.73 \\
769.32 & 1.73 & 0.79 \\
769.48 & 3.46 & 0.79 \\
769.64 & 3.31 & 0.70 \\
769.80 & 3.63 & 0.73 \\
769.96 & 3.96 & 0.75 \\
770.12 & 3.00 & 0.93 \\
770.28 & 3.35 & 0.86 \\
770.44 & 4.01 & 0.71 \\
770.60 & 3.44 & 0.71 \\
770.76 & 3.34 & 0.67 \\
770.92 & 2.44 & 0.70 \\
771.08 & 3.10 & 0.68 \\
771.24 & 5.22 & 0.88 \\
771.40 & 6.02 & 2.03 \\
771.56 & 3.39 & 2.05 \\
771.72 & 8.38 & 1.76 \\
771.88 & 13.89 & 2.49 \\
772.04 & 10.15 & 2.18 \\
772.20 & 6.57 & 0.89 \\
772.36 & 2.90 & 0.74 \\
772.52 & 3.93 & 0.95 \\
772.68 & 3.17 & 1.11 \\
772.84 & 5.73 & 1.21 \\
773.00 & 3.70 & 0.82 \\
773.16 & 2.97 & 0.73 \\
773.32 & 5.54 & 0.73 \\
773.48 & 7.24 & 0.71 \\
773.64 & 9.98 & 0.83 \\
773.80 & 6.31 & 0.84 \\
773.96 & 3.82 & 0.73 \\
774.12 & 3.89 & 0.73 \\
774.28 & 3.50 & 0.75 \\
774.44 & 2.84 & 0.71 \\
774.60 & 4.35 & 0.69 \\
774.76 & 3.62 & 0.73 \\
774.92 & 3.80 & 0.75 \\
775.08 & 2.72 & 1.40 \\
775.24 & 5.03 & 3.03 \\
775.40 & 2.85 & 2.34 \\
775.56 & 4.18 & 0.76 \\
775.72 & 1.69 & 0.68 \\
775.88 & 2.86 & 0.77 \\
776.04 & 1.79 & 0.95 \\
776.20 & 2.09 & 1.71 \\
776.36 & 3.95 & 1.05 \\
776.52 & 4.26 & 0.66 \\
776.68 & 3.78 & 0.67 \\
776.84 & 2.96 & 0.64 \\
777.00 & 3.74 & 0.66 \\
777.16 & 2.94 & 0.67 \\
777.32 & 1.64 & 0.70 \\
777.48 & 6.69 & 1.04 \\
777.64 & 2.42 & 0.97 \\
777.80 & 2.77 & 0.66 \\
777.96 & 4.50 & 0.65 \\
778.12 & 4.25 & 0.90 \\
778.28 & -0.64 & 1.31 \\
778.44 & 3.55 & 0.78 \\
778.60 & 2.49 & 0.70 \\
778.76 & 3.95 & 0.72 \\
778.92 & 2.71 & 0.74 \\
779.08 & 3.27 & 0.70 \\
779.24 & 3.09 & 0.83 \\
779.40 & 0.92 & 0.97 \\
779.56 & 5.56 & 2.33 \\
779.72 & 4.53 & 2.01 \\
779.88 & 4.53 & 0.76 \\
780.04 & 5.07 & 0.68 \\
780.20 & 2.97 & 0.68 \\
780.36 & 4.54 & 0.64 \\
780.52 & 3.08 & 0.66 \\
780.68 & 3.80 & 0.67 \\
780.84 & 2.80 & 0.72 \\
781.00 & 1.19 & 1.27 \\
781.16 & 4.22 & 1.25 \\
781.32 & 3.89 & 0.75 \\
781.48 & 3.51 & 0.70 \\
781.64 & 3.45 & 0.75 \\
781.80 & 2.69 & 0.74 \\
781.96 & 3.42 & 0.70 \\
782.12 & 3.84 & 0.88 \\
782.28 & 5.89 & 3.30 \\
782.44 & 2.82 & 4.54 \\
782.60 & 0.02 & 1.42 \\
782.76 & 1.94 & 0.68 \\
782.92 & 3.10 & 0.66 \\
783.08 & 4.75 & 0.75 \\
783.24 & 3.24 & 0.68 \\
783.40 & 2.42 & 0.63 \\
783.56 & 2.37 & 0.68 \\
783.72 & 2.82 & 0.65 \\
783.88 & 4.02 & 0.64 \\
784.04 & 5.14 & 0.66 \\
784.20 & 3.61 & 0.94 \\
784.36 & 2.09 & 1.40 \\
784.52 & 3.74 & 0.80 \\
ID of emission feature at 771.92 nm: [S II]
